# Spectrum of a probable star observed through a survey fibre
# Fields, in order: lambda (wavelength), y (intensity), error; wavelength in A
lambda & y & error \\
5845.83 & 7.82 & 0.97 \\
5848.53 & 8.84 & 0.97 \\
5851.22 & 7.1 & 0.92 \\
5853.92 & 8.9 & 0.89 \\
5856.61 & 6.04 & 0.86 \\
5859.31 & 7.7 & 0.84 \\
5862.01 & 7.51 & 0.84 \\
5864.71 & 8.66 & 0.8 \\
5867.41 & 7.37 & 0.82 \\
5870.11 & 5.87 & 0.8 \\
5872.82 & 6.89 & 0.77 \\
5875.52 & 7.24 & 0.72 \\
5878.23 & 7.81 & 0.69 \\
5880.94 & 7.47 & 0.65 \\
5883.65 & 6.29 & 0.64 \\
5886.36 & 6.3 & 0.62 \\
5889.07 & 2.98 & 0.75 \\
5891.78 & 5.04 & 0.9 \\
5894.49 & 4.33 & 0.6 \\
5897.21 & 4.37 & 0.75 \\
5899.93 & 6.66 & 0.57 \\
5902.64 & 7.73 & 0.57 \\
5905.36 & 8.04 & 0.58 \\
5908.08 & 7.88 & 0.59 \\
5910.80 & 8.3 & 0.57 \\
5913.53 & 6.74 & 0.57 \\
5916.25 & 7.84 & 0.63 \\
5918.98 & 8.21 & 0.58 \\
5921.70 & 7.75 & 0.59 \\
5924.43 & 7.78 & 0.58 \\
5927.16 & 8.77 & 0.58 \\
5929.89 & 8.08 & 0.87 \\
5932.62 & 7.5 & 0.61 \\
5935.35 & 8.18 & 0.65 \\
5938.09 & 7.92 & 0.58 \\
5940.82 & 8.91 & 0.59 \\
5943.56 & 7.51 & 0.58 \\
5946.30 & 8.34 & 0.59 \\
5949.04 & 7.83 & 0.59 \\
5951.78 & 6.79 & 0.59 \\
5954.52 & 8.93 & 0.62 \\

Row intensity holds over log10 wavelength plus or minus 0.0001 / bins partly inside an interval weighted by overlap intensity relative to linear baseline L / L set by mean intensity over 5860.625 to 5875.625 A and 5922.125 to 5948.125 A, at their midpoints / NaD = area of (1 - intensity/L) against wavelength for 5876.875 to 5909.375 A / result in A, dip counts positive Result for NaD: 5.72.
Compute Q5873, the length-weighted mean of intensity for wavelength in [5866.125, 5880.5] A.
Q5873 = 7.06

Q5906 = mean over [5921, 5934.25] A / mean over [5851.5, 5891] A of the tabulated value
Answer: 1.16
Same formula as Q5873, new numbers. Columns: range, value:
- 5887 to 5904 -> 5.23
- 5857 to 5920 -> 6.82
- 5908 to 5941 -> 7.96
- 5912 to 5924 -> 7.65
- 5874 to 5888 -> 6.94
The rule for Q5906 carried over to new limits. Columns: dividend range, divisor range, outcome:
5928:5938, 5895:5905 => 1.27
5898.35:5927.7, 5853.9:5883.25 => 1.06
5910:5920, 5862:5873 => 1.06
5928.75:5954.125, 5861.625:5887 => 1.11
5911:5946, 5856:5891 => 1.18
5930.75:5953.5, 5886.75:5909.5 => 1.34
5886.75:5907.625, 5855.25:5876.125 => 0.80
